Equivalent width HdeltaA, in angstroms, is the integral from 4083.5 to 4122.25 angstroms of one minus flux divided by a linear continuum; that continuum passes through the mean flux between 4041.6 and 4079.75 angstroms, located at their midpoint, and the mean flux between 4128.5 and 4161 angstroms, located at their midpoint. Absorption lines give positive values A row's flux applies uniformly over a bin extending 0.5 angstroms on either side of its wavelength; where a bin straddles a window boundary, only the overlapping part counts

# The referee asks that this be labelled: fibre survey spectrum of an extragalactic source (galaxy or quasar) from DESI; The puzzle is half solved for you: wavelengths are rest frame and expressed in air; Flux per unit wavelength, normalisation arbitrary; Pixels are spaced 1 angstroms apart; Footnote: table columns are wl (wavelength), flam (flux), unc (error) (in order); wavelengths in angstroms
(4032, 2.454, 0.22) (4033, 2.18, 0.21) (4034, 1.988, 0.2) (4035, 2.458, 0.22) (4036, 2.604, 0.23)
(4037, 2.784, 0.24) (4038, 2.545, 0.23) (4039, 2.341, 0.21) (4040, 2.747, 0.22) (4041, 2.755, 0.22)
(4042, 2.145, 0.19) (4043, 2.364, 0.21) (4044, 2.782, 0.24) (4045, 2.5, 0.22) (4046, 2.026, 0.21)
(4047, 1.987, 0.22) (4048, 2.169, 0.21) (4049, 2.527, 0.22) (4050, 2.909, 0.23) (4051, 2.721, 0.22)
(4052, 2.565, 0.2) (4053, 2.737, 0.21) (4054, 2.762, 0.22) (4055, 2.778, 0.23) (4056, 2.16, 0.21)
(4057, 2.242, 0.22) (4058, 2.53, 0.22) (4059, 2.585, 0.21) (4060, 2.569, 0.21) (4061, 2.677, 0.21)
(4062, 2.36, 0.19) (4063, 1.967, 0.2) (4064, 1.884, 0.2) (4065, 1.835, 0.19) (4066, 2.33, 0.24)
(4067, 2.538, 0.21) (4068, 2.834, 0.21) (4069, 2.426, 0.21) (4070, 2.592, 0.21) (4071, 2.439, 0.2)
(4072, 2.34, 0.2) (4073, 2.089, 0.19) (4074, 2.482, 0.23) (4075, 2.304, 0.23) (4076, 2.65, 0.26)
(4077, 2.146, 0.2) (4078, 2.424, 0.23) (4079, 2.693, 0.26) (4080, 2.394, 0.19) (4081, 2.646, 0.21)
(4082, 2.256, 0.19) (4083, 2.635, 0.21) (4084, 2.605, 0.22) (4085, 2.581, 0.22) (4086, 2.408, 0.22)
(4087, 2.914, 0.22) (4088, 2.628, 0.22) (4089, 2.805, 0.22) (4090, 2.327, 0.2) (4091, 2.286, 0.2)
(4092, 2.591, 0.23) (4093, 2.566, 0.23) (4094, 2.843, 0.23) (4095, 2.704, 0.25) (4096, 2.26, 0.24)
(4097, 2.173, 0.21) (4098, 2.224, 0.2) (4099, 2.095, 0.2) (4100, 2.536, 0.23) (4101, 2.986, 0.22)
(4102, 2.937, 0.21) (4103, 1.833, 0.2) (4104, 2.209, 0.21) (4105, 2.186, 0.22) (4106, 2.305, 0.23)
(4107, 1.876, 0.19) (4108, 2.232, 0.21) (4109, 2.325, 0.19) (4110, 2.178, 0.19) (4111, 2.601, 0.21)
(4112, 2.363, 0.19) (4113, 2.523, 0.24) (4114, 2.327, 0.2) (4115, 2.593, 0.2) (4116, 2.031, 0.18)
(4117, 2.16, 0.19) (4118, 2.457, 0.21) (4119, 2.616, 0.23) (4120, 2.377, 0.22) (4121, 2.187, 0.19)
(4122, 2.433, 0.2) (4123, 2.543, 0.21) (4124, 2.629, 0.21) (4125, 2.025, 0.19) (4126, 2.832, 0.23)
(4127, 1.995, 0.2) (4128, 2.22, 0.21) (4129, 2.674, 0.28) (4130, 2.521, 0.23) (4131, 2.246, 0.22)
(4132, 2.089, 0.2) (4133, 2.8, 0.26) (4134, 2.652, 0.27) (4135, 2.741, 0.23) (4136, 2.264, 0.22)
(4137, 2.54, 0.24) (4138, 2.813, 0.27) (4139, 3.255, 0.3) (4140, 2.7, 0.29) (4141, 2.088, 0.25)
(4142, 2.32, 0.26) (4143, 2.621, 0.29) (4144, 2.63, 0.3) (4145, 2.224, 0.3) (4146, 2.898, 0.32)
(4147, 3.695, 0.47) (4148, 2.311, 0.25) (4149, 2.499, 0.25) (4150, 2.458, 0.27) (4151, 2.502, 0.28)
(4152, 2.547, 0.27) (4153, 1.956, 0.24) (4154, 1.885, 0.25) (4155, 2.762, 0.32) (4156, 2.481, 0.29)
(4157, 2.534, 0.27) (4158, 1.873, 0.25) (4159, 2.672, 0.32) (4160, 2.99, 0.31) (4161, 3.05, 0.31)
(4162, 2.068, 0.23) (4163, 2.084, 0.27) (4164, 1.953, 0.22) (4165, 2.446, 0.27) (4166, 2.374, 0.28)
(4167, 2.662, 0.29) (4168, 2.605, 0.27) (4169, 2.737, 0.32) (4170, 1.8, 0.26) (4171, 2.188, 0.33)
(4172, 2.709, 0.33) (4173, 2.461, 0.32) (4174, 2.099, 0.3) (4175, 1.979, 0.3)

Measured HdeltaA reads 1.05 angstroms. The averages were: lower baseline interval 2.42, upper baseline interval 2.55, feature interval 2.42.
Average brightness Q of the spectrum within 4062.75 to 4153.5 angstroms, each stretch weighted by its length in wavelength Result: 2.45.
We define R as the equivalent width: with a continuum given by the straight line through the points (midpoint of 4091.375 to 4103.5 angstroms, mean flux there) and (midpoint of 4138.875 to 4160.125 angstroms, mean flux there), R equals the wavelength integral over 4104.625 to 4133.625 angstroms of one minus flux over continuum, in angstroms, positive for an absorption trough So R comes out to 1.6 angstroms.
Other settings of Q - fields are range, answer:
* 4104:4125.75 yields 2.33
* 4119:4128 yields 2.38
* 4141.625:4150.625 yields 2.63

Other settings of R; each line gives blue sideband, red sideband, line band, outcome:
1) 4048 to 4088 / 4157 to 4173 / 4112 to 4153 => -0.9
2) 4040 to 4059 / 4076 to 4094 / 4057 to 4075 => 1.0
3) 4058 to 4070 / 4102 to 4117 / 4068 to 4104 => -2.4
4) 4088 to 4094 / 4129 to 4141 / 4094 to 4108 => 1.2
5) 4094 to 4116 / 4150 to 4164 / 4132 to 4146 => -1.1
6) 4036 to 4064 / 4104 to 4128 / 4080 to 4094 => -1.0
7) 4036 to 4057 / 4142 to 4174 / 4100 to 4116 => 0.8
